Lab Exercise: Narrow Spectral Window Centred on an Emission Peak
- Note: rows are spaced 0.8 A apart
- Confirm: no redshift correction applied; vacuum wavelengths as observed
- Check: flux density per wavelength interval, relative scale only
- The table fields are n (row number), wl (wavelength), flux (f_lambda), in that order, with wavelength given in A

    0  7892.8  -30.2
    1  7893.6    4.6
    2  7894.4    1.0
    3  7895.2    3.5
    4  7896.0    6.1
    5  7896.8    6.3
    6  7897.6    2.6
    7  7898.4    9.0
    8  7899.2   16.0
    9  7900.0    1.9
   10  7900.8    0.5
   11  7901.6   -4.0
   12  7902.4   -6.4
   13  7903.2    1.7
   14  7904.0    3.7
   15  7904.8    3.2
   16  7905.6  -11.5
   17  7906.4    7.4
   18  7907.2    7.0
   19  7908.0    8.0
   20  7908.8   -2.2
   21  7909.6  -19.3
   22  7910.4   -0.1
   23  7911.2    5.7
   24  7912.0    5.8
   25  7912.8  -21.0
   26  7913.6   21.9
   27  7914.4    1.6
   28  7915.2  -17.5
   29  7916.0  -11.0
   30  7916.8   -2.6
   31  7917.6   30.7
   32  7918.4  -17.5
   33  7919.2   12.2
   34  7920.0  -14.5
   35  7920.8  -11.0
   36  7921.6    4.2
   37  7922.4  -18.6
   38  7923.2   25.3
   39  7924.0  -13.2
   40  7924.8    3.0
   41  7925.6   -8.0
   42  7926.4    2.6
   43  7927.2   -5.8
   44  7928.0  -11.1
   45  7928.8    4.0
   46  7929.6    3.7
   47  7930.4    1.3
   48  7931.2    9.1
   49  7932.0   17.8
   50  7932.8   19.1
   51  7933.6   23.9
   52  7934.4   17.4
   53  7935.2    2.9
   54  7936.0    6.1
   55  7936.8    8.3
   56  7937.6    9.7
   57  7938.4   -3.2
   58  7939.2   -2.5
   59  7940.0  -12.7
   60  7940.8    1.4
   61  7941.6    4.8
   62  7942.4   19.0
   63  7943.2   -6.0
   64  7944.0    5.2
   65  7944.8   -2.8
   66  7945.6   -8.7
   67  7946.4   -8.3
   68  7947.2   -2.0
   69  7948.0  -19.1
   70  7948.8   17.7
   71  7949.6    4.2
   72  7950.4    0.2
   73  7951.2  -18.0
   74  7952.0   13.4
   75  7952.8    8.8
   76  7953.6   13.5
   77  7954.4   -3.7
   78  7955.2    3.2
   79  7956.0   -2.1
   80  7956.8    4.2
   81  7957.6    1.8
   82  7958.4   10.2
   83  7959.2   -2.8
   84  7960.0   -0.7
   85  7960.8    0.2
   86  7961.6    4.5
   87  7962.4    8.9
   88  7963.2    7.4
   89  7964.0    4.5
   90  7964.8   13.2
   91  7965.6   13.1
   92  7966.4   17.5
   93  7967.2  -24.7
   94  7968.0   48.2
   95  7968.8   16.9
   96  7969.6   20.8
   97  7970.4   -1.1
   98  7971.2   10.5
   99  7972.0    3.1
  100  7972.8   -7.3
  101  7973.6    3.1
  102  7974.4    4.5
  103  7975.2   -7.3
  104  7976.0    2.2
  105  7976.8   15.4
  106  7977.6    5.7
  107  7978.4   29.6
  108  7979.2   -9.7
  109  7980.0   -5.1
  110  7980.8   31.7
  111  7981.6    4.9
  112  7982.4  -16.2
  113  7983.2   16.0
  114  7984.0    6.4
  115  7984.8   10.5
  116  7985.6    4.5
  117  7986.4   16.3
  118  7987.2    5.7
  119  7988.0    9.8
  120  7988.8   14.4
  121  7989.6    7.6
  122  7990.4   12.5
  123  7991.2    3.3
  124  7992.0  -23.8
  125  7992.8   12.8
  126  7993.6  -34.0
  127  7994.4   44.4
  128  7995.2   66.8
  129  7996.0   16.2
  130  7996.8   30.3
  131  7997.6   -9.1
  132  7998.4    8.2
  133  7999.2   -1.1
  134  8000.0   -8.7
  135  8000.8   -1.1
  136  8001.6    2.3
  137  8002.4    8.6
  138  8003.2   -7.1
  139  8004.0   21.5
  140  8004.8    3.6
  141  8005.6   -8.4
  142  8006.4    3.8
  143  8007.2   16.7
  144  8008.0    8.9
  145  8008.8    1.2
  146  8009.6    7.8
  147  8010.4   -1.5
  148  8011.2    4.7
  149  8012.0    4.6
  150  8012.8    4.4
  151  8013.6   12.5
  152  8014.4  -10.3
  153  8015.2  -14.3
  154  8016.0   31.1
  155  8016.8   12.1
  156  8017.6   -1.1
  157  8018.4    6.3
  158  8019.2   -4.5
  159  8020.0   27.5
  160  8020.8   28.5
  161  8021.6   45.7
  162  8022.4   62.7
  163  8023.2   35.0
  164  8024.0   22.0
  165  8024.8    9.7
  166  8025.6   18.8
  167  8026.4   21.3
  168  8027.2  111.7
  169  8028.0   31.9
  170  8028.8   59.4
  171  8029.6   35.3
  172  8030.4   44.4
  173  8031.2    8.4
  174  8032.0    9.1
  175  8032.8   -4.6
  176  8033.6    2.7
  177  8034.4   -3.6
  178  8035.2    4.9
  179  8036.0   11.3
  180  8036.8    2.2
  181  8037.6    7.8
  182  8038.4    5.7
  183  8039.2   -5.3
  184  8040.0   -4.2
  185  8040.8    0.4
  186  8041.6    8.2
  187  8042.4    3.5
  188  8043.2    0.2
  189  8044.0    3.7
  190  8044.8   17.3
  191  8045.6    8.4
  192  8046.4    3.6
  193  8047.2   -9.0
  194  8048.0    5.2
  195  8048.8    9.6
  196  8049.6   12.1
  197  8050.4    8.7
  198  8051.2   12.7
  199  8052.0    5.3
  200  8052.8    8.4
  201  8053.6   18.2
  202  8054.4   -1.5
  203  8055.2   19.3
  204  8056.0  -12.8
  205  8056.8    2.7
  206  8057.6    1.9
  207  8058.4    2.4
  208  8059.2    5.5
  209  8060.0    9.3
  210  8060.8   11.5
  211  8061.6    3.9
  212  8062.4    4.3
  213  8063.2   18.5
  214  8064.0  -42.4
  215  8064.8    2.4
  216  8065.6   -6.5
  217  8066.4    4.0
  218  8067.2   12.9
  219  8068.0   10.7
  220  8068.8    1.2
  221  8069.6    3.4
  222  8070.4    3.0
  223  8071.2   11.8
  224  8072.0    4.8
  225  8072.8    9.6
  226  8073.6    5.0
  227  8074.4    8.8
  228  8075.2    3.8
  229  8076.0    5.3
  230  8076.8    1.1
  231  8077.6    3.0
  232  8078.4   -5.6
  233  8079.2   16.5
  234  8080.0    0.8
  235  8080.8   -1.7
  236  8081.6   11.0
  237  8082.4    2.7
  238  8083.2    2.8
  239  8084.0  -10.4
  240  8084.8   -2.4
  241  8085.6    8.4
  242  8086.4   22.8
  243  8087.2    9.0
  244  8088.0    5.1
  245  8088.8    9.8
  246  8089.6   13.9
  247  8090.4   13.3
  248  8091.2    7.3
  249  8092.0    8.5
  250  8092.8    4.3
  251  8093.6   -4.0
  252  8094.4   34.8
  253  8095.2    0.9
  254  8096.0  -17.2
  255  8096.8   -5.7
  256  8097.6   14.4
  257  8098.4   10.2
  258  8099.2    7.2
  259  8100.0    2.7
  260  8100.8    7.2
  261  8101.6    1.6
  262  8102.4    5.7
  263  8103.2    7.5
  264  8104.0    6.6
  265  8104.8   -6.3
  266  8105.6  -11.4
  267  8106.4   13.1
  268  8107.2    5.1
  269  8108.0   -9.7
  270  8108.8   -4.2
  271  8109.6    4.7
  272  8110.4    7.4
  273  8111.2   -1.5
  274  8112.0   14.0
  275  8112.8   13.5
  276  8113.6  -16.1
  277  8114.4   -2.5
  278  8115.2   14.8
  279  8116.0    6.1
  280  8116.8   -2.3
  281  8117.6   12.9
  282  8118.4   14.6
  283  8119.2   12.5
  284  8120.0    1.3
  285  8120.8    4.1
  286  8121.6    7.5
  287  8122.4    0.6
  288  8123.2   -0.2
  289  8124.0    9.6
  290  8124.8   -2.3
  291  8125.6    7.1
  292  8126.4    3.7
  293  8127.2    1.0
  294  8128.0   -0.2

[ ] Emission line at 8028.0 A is [O II] 3727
